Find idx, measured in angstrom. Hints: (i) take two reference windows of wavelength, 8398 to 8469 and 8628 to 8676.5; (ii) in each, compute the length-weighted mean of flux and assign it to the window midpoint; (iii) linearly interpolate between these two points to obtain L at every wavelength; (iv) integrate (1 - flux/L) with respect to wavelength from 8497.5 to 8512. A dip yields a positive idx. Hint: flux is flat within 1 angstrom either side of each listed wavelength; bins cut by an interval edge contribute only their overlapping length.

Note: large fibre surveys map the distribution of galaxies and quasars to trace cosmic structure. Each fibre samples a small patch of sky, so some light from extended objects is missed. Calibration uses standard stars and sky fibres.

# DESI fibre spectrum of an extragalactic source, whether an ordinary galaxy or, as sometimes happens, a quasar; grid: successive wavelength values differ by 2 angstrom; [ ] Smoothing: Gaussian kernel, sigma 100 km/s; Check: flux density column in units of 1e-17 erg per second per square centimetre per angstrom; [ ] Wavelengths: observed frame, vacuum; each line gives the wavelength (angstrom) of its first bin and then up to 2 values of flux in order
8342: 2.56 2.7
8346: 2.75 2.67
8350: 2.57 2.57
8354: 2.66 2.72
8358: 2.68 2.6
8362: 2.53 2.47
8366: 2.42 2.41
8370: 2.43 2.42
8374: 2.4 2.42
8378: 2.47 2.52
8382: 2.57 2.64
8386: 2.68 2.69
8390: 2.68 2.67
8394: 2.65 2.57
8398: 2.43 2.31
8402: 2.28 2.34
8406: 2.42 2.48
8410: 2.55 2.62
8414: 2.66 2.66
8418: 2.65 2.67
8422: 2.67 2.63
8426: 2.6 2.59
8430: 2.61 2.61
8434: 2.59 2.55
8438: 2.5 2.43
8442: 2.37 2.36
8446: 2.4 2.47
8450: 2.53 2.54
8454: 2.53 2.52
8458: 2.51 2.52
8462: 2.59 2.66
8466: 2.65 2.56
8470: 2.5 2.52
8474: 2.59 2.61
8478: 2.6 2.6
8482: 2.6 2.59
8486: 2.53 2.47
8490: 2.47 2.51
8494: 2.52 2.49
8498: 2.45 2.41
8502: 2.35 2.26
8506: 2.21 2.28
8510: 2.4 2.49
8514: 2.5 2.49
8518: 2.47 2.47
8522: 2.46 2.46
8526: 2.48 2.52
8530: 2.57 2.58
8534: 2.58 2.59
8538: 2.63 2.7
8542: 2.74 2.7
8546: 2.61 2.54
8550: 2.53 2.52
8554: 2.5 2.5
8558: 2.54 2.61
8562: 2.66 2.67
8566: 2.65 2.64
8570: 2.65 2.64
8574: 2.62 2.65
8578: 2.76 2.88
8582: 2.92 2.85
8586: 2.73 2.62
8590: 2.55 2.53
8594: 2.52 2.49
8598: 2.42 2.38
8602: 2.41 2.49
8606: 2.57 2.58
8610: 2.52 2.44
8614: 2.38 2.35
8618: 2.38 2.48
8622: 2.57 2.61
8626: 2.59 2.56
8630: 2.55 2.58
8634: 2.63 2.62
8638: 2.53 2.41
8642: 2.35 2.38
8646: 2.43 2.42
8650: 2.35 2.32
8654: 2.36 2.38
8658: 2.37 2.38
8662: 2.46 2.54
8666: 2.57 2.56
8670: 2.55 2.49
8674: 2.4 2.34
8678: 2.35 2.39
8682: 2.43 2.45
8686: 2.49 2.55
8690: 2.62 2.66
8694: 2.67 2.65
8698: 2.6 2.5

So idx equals 0.9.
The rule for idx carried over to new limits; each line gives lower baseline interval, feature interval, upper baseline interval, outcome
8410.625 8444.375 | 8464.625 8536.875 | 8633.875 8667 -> 1.02 angstrom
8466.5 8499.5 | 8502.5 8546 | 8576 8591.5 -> 1.97 angstrom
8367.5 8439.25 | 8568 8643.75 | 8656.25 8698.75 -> -1.53 angstrom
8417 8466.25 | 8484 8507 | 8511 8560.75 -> 1.07 angstrom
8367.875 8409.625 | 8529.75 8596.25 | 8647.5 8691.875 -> -4.45 angstrom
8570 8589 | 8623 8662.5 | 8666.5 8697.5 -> 2.02 angstrom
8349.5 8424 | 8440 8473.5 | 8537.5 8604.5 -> 0.77 angstrom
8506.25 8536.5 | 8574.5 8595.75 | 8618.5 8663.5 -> -1.86 angstrom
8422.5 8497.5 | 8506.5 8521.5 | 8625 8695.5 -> 0.52 angstrom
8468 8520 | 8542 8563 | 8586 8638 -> -0.69 angstrom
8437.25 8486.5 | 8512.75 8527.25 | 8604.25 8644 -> 0.26 angstrom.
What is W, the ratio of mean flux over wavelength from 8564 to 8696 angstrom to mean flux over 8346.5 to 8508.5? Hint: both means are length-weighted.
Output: 1.0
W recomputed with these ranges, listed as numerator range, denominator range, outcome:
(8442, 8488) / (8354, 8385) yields 1.01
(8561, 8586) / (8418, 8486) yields 1.06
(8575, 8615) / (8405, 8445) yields 1.01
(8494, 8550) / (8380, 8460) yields 0.98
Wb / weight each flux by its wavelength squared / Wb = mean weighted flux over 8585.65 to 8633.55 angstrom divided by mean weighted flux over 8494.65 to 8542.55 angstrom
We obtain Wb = 1.03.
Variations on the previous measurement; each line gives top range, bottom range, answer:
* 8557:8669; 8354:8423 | 1.05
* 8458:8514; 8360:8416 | 1.02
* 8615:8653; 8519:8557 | 0.99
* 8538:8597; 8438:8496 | 1.07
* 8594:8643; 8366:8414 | 1.05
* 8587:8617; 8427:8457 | 1.03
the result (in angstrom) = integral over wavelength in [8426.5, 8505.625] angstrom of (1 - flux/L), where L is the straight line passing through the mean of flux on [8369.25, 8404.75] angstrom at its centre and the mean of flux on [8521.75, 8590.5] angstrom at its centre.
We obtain 1.5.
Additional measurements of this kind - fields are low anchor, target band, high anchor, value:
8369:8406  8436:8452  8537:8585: 0.65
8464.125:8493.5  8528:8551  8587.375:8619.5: -0.85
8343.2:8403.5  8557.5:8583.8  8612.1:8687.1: -2.18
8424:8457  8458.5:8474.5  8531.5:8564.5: -0.22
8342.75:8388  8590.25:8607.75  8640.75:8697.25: 0.01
